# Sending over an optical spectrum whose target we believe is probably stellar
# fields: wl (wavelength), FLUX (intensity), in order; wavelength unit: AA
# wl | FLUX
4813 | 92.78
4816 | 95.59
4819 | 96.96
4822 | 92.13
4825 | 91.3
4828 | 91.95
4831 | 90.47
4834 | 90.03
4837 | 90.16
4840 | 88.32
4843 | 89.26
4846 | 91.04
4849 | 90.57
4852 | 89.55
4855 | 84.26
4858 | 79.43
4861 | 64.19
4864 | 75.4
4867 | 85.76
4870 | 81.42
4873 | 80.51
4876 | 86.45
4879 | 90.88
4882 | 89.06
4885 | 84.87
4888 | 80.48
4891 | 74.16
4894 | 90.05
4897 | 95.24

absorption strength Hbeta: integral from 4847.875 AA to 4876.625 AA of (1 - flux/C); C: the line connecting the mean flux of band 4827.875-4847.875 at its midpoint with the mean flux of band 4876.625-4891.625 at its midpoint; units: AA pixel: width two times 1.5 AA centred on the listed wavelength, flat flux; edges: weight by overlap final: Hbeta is 1.9 AA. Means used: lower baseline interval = 90.1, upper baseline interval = 84.6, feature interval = 81.5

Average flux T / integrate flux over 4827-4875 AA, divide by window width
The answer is 85.1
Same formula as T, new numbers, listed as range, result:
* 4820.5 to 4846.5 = 90.5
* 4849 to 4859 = 85.6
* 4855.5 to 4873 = 77.9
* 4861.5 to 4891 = 82.7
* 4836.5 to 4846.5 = 89.5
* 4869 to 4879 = 84.1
